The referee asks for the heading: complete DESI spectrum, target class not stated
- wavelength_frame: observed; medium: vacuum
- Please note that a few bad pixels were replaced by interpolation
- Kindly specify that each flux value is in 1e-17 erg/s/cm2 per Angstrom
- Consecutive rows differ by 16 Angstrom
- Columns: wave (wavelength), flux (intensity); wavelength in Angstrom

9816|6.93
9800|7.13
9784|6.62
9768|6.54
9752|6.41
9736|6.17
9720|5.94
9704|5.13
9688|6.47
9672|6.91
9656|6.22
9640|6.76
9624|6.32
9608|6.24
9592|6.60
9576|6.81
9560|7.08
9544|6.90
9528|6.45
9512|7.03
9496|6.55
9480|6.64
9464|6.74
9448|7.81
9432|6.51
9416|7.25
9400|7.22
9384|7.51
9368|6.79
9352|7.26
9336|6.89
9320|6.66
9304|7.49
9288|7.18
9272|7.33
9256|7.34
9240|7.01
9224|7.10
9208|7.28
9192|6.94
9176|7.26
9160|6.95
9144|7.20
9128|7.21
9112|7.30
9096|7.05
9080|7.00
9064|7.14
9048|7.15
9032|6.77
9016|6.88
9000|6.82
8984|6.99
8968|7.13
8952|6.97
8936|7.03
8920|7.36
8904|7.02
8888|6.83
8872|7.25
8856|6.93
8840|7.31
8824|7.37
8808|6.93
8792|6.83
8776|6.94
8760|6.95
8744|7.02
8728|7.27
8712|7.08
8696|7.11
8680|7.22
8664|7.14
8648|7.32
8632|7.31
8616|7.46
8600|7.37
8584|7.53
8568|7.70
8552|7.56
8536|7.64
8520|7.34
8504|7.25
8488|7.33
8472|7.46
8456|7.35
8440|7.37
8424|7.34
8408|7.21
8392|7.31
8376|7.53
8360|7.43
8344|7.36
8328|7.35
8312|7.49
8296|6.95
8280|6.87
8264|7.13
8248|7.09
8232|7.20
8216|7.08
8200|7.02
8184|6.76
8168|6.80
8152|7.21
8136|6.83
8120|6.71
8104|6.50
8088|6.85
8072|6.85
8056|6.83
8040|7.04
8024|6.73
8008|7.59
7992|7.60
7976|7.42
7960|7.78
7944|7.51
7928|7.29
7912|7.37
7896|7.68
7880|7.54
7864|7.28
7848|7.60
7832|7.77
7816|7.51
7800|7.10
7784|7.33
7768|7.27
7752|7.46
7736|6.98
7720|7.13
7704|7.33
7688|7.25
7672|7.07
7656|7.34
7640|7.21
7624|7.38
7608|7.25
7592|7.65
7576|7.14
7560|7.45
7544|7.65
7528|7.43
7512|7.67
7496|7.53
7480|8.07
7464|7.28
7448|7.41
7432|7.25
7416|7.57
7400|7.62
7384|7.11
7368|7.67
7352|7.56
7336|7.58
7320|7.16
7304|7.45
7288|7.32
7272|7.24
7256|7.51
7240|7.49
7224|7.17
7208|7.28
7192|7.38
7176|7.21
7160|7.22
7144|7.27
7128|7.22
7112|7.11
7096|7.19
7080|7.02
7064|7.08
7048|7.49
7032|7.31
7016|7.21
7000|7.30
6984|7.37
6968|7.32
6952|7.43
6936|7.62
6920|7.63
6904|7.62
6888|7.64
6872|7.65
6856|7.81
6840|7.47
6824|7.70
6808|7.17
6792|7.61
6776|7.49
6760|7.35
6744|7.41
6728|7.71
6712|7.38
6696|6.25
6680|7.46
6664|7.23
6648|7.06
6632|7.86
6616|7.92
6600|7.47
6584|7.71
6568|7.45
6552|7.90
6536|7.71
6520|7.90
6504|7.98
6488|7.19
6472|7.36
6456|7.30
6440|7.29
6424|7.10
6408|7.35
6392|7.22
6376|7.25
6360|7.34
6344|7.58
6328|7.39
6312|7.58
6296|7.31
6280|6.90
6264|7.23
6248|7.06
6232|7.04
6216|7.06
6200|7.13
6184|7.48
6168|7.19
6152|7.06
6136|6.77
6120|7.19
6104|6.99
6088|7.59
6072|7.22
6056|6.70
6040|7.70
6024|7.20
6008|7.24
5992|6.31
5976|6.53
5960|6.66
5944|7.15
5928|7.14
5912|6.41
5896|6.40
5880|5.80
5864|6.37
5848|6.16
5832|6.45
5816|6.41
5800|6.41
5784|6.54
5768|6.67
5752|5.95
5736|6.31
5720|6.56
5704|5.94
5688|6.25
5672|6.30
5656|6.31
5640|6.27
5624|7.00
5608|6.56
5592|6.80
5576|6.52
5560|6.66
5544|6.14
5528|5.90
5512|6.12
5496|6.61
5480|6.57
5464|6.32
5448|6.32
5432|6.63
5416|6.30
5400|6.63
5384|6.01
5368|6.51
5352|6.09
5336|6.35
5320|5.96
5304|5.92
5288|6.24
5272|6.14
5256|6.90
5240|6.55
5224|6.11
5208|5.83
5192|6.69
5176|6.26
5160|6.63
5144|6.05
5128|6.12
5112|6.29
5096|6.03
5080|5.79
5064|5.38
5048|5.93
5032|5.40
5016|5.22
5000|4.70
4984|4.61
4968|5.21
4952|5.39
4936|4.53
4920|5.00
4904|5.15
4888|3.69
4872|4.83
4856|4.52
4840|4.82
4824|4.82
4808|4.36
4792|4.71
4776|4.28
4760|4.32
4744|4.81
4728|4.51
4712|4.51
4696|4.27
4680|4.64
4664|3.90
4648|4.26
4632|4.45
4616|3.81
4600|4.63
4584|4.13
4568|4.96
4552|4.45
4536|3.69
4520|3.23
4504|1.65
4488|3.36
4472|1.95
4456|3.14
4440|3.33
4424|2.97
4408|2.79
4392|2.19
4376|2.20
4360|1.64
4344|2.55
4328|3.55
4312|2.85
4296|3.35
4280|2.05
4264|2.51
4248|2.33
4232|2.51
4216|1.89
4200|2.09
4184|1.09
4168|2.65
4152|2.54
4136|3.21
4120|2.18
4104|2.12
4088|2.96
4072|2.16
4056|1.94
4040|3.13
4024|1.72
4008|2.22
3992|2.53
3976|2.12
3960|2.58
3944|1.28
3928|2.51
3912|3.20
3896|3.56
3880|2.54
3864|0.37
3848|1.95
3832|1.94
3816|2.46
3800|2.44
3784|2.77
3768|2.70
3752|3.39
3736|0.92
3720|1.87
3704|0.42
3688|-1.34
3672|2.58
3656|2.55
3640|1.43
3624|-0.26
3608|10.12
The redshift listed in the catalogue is 0.136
